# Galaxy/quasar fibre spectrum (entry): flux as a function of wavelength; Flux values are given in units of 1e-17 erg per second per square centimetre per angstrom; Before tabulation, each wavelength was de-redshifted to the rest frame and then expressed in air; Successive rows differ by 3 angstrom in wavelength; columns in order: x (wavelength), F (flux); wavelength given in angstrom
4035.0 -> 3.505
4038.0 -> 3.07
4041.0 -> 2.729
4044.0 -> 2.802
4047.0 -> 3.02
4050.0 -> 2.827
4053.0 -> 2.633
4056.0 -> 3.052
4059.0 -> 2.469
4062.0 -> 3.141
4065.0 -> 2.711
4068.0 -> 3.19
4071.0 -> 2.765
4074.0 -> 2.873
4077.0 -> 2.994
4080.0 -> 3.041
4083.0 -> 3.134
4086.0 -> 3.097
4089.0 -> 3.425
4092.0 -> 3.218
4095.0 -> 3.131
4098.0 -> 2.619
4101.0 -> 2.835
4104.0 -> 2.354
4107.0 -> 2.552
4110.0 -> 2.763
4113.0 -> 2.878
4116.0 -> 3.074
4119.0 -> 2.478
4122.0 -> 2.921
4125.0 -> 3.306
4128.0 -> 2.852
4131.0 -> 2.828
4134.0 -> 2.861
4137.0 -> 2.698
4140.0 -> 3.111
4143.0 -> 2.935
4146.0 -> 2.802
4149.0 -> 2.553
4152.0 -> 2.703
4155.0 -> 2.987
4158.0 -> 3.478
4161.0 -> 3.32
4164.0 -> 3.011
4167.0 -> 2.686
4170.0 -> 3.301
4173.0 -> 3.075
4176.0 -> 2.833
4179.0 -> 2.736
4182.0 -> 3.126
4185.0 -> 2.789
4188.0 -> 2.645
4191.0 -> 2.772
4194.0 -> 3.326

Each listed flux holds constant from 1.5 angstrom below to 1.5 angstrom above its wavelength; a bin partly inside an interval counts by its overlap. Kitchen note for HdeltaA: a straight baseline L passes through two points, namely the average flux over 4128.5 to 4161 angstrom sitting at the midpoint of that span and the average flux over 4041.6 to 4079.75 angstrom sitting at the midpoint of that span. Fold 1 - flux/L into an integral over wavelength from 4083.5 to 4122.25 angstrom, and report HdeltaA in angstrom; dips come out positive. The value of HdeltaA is 0.2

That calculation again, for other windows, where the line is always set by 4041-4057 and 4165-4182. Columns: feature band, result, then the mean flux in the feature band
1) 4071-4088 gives -0.9 angstrom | 3.02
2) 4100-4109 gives 1.0 angstrom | 2.58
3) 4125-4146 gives 0.1 angstrom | 2.91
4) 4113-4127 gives -0.1 angstrom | 2.93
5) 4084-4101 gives -1.1 angstrom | 3.08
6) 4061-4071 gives -0.4 angstrom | 2.97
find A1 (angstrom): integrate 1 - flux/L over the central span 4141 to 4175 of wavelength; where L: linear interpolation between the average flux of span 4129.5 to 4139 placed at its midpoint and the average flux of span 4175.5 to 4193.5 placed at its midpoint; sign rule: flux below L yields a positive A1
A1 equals -1.9 angstrom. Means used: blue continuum 2.81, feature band 2.99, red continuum 2.84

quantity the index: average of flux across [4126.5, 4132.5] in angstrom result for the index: 2.84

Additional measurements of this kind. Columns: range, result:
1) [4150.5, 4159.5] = 3.06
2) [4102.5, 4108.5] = 2.45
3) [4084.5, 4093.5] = 3.25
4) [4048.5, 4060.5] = 2.75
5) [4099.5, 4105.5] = 2.59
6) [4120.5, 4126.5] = 3.11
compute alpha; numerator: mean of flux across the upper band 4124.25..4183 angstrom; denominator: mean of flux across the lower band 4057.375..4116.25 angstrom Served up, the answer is 1.02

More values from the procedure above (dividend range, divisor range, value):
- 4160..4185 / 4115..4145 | 1.03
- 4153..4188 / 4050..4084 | 1.04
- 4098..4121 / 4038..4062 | 0.96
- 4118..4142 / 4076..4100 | 0.94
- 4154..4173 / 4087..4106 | 1.07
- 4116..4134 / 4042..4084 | 1.00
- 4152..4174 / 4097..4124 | 1.13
